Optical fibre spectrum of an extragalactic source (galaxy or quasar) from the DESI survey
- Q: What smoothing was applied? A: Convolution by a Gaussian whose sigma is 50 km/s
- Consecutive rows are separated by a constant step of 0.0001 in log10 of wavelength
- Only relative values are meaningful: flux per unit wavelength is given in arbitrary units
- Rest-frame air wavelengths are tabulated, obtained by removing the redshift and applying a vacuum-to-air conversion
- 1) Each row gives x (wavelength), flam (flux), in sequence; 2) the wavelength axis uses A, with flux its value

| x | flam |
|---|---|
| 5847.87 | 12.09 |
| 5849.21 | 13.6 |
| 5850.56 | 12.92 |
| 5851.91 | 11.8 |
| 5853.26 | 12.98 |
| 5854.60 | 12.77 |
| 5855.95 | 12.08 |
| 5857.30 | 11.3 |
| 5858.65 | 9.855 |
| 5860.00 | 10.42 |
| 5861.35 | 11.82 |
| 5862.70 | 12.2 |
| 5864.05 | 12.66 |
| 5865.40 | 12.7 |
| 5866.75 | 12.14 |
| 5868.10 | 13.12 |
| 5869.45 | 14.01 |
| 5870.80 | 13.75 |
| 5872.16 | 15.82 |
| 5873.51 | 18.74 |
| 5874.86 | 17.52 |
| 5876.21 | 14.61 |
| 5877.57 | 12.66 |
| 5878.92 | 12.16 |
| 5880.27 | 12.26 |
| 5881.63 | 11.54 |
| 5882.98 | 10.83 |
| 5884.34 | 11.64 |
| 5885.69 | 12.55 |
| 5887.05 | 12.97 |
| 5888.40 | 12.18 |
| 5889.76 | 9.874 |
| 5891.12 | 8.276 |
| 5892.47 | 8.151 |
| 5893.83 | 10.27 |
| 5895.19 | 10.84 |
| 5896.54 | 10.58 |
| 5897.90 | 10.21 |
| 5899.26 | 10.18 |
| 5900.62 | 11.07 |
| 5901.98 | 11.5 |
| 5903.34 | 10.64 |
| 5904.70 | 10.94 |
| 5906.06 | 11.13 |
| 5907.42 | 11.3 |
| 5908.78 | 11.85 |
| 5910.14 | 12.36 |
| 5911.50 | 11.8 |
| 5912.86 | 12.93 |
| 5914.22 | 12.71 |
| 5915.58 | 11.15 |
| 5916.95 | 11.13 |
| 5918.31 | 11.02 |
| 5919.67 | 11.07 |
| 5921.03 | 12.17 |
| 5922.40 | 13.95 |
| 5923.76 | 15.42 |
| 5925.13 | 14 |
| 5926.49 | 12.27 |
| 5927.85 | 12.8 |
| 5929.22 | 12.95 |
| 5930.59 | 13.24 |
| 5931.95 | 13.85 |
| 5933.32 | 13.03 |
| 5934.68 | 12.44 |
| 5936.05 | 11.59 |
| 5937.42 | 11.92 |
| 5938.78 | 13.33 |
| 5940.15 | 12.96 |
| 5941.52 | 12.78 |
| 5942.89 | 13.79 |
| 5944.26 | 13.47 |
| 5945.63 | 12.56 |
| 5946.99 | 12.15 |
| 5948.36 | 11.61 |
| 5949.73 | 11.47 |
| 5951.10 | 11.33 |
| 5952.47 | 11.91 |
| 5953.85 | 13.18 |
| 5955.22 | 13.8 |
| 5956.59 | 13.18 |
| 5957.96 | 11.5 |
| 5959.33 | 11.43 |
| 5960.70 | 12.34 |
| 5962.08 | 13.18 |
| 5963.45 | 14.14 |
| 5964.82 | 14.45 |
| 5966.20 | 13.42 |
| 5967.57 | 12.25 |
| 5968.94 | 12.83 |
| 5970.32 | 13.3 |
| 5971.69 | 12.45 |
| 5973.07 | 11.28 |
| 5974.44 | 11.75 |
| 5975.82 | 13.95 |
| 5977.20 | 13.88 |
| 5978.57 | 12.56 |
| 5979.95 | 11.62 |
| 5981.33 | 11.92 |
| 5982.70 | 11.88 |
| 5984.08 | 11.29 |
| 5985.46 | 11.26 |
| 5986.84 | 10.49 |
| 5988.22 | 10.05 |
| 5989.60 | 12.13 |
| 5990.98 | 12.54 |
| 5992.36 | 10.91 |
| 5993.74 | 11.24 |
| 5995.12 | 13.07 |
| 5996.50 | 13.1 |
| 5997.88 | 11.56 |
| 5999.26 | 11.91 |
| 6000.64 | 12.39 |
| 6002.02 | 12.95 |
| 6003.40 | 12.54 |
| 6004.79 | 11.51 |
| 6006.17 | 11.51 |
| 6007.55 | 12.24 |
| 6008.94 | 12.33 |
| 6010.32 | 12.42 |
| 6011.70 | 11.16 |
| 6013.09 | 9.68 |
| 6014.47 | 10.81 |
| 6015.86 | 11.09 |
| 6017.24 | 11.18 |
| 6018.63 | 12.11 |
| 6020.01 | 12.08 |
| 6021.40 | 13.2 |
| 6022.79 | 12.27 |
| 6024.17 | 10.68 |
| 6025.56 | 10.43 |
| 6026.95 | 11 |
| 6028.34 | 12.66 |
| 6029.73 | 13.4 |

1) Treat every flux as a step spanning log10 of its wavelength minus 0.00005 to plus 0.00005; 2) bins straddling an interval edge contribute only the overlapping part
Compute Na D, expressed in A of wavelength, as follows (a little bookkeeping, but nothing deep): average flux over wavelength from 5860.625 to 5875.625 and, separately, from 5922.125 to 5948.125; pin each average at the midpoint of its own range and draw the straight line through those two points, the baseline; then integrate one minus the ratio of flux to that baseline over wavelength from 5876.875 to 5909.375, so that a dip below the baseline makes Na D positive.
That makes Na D 6.2 A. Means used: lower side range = 14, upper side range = 13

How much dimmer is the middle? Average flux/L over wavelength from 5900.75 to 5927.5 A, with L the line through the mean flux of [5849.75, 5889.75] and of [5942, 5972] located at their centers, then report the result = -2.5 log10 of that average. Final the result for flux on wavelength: 0.06 mag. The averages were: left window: 12.8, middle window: 12.1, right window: 12.7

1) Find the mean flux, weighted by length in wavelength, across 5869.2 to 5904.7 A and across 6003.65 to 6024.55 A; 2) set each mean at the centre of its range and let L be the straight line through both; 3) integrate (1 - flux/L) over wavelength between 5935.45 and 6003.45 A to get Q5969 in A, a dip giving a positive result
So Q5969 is -3.31 A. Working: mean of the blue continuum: 12.1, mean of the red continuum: 11.7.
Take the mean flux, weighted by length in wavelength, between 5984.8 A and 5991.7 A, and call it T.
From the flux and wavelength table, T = 11.3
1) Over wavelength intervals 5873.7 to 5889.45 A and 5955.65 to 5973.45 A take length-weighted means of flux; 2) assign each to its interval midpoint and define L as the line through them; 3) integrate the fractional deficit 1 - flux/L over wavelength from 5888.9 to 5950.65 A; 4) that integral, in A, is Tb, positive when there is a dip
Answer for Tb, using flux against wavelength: 4.7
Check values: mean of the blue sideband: 12.9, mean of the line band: 11.9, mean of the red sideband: 12.8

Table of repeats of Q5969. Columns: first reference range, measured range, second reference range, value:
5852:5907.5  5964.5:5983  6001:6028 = -1.4 A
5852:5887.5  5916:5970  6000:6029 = -1.9 A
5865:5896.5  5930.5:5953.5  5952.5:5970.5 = 0.5 A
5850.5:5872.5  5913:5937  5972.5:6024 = -0.9 A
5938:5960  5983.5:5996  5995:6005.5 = 0.9 A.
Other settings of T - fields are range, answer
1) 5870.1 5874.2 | 16.1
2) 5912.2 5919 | 11.8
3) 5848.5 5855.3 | 12.8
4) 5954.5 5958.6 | 12.9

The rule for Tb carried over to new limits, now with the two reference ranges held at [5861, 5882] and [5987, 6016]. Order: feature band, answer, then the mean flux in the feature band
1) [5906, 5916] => 0.9 A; 12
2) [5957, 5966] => -0.4 A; 12.9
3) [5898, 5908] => 1.7 A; 10.9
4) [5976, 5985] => -0.1 A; 12.3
